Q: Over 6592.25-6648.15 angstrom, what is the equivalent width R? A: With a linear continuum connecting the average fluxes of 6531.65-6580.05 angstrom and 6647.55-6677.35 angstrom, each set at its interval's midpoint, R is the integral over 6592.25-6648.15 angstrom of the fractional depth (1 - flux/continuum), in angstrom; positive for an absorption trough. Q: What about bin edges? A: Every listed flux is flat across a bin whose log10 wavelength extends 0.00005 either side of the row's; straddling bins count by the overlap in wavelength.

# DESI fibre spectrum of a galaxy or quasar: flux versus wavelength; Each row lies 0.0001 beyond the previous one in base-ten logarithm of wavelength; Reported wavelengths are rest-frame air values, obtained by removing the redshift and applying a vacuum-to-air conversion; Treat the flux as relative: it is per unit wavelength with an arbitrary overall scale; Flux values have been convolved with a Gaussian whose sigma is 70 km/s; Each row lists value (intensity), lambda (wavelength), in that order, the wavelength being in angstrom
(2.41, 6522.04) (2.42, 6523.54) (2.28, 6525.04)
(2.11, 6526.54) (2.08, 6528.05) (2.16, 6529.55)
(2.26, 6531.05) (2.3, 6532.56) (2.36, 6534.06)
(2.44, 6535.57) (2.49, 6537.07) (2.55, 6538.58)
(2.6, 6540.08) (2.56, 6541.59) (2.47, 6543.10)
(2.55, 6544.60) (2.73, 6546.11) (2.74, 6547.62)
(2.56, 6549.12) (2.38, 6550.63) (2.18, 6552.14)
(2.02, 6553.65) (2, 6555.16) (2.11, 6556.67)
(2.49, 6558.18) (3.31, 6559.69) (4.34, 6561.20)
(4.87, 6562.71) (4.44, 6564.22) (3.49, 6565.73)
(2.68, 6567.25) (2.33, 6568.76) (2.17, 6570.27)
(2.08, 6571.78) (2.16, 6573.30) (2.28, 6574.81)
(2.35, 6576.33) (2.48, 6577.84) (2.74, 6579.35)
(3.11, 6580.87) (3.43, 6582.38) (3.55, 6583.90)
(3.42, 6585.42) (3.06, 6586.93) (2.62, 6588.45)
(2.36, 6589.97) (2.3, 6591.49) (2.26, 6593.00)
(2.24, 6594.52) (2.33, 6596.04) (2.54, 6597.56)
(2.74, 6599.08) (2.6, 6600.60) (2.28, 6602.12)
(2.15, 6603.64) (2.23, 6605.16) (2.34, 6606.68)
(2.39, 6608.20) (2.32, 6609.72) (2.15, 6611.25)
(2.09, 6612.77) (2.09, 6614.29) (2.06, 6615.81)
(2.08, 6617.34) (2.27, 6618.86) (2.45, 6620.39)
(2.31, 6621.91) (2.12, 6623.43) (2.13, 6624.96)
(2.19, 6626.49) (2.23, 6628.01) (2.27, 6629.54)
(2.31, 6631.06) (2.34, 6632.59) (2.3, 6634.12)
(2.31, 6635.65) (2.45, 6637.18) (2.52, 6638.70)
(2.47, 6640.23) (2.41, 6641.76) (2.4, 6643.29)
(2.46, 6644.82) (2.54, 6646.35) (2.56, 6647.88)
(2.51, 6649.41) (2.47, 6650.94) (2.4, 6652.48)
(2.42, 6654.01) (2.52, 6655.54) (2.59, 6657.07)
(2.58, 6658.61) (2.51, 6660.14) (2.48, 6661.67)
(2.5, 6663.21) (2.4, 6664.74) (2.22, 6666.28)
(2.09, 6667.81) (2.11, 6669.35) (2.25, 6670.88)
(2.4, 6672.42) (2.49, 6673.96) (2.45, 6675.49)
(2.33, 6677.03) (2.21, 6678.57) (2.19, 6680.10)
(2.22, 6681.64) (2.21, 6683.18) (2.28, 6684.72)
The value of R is 4.2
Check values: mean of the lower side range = 2.66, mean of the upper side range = 2.41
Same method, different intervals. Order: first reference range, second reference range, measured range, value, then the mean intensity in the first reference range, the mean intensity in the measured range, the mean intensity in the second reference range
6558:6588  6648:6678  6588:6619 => 5.77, 3.05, 2.3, 2.41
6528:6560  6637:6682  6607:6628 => 1.77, 2.42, 2.21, 2.41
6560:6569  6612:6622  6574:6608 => 4.00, 3.75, 2.61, 2.19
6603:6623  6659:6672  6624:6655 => -1.43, 2.22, 2.38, 2.33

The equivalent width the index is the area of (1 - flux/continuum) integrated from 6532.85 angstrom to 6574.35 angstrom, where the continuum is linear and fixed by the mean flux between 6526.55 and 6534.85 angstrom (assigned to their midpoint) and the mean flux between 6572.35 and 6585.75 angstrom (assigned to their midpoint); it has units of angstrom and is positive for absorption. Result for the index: -3.4 angstrom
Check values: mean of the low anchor 2.22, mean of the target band 2.7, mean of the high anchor 2.81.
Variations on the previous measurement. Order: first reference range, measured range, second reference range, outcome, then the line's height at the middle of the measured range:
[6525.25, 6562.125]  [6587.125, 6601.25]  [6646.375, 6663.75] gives 0.2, 2.5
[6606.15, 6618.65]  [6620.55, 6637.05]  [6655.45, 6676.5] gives -0.1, 2.25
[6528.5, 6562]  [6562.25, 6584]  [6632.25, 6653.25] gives -3.4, 2.5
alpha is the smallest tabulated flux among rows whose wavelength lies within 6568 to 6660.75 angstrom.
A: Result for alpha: 2.06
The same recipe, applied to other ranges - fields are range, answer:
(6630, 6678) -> 2.09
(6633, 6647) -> 2.3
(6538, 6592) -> 2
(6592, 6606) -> 2.15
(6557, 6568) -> 2.49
